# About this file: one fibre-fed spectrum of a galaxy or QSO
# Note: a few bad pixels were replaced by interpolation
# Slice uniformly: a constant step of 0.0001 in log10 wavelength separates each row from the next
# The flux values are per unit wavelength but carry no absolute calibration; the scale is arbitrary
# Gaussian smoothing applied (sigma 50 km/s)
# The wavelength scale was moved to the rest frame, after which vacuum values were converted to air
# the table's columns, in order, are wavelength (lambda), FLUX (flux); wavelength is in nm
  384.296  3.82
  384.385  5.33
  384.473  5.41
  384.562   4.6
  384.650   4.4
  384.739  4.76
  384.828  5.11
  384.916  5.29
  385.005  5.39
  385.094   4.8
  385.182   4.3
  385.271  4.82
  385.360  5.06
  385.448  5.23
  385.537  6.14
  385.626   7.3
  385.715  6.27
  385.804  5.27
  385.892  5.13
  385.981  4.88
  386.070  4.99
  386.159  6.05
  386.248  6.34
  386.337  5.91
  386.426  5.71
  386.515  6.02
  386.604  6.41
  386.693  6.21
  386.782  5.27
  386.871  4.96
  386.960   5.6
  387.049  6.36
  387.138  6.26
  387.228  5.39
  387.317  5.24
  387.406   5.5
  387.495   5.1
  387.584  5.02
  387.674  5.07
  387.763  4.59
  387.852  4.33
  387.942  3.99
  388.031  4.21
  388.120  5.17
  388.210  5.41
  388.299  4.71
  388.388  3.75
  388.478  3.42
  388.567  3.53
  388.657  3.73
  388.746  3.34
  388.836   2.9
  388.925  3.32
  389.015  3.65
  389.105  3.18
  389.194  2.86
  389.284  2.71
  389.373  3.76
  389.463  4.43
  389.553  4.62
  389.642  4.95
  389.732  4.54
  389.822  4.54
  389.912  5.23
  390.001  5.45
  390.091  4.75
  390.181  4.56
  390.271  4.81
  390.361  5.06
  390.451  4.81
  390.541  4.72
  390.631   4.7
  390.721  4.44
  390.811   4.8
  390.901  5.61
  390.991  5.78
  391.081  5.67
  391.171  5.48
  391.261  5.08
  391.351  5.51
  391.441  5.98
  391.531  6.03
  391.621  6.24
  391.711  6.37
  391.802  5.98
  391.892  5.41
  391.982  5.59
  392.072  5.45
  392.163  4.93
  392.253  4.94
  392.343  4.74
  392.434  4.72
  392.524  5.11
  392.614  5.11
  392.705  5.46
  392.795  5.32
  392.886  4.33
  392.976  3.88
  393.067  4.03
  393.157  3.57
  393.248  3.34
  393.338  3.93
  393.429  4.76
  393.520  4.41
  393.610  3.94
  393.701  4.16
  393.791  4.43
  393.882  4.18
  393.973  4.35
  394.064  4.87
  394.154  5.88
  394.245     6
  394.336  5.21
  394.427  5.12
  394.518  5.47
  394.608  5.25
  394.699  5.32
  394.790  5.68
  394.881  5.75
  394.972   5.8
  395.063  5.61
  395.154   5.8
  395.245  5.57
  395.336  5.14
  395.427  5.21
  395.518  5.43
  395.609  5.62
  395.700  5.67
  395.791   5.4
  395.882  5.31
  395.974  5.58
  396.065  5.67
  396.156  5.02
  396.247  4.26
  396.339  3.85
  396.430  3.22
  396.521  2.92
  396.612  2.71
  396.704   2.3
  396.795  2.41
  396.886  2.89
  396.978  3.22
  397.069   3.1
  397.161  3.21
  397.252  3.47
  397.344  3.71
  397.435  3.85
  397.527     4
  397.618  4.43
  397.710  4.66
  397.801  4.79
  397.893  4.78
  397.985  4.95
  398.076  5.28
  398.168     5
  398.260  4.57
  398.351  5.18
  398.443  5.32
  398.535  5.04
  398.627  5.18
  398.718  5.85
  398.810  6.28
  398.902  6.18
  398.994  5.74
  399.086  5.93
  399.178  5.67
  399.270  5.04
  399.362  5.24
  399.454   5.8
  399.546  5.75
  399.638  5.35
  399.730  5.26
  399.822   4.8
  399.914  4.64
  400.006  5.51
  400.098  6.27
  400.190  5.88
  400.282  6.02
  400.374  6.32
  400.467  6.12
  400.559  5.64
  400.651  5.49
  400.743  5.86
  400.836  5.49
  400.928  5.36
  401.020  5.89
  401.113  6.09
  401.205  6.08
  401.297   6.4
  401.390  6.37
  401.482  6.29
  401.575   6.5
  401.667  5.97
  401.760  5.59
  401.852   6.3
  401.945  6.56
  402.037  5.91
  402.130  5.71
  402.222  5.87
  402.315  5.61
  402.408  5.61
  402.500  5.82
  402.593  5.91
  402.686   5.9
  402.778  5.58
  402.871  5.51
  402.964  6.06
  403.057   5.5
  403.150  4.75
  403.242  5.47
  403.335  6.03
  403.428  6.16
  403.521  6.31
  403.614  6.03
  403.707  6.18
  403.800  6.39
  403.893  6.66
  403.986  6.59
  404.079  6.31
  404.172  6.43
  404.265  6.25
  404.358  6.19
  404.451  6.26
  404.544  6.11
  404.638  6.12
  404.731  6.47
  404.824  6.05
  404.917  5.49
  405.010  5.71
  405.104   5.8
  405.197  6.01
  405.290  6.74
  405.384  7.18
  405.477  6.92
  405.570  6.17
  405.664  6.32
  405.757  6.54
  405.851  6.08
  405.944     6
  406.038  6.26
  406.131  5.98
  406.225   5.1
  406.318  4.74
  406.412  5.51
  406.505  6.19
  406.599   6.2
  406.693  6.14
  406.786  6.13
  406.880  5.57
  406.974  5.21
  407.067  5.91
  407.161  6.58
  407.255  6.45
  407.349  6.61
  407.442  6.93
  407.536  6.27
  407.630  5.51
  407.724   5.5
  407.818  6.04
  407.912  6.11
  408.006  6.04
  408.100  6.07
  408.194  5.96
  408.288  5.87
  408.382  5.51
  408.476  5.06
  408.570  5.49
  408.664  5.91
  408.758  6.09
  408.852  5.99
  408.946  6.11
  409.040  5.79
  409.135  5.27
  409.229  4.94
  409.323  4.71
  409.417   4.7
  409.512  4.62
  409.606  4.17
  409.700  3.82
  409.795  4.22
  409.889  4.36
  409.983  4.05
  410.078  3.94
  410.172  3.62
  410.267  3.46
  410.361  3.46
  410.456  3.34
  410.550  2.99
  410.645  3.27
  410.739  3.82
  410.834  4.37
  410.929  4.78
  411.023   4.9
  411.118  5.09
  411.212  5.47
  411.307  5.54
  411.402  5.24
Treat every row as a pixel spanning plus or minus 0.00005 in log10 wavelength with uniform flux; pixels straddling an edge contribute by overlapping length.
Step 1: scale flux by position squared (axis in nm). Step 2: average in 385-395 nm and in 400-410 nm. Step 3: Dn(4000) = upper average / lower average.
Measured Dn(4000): 1.28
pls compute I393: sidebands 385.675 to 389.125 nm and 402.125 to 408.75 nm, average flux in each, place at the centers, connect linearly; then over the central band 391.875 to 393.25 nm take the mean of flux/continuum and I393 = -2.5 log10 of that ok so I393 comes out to 0.10 mag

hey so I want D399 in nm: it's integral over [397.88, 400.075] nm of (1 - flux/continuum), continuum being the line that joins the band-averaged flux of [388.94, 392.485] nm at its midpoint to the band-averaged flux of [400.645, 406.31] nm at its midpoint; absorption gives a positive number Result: 0.11 nm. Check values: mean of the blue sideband 4.91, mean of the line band 5.37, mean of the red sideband 6.03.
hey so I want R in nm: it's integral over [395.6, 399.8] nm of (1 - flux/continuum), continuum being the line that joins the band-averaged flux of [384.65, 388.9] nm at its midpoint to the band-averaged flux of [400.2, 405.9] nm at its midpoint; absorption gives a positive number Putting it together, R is 0.79 nm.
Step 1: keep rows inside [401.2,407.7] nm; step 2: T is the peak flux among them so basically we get 7.18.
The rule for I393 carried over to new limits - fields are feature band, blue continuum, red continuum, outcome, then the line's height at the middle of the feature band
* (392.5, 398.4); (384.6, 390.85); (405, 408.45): 0.16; 5.34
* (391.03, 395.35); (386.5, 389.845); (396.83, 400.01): -0.09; 4.7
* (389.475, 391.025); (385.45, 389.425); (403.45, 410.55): 0.02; 5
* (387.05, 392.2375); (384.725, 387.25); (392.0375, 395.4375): 0.10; 5.26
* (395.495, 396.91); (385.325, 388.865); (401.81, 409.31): 0.29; 5.56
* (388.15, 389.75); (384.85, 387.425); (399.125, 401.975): 0.42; 5.63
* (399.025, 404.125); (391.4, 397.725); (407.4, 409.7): -0.14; 5.14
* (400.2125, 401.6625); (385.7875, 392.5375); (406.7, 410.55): -0.17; 5.14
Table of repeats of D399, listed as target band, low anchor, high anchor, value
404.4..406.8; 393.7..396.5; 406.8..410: -0.28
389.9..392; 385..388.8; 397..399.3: -0.12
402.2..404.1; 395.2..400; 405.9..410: -0.26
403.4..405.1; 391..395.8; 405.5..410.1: -0.21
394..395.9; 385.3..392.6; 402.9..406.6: -0.02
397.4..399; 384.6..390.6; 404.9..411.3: 0.03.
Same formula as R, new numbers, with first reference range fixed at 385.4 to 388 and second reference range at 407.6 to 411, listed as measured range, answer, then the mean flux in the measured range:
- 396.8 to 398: 0.31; 3.85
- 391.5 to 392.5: -0.02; 5.47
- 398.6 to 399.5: -0.09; 5.7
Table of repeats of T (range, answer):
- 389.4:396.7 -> 6.37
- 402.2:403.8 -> 6.39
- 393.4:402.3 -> 6.56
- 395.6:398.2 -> 5.67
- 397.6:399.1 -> 6.28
